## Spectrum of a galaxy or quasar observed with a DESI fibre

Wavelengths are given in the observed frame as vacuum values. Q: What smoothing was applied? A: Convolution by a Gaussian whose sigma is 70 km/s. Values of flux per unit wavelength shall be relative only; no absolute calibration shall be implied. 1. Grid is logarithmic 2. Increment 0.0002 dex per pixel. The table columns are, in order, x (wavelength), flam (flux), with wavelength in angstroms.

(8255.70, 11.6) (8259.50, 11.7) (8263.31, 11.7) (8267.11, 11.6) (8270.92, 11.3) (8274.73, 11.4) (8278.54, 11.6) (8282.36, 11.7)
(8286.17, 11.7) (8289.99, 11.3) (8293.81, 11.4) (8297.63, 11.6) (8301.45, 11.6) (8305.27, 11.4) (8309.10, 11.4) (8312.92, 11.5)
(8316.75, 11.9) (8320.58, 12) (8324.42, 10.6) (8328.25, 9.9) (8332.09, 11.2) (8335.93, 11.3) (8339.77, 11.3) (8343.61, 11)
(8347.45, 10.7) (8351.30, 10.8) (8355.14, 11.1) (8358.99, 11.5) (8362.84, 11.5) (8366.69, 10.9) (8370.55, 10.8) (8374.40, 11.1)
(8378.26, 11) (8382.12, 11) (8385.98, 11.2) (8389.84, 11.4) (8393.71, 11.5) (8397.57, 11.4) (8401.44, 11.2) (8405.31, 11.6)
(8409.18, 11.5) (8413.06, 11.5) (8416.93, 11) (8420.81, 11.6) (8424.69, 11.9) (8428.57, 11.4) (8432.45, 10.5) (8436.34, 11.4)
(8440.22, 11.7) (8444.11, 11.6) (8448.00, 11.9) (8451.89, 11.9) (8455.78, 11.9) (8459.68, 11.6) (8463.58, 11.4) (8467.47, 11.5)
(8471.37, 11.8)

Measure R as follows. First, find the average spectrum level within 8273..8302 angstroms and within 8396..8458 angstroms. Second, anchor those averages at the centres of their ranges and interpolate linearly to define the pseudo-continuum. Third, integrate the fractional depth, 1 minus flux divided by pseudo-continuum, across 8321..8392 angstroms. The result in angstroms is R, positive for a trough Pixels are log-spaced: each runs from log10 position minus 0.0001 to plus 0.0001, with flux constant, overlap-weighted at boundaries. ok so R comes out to 2.9 angstroms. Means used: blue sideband 11.5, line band 11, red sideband 11.5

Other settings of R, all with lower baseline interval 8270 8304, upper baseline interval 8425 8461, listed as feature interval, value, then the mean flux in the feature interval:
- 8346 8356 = 0.6 angstroms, 10.9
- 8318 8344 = 1.0 angstroms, 11.1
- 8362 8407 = 1.3 angstroms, 11.2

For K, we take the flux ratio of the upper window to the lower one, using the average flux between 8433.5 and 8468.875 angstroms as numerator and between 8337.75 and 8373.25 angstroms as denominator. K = 1.05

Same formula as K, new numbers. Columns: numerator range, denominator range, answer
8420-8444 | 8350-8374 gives 1.03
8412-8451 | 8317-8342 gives 1.03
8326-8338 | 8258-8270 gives 0.93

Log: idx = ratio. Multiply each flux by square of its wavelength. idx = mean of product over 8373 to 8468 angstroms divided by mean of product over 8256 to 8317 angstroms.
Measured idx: 1.02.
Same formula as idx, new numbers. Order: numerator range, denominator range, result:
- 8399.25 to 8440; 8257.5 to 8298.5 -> 1.02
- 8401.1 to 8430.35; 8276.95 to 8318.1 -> 1.02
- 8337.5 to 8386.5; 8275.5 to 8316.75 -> 0.97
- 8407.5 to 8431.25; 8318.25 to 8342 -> 1.06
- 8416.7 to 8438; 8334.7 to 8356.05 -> 1.05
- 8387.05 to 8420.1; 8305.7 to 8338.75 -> 1.03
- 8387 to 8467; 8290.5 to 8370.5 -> 1.05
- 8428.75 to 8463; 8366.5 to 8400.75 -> 1.05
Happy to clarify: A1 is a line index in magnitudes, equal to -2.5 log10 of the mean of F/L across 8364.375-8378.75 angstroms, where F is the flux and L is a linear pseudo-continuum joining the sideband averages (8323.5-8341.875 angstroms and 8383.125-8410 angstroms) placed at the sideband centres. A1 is 0.022 mag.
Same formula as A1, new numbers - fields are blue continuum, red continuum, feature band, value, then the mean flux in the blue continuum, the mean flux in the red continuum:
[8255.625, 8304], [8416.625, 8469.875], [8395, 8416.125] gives 0.01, 11.6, 11.5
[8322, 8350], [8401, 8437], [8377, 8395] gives 0.00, 10.9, 11.4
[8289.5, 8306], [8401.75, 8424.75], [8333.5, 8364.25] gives 0.03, 11.5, 11.5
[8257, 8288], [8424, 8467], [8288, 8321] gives 0.00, 11.6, 11.6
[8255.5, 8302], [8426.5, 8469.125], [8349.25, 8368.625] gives 0.04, 11.6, 11.5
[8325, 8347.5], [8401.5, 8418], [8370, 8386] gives 0.02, 10.9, 11.4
